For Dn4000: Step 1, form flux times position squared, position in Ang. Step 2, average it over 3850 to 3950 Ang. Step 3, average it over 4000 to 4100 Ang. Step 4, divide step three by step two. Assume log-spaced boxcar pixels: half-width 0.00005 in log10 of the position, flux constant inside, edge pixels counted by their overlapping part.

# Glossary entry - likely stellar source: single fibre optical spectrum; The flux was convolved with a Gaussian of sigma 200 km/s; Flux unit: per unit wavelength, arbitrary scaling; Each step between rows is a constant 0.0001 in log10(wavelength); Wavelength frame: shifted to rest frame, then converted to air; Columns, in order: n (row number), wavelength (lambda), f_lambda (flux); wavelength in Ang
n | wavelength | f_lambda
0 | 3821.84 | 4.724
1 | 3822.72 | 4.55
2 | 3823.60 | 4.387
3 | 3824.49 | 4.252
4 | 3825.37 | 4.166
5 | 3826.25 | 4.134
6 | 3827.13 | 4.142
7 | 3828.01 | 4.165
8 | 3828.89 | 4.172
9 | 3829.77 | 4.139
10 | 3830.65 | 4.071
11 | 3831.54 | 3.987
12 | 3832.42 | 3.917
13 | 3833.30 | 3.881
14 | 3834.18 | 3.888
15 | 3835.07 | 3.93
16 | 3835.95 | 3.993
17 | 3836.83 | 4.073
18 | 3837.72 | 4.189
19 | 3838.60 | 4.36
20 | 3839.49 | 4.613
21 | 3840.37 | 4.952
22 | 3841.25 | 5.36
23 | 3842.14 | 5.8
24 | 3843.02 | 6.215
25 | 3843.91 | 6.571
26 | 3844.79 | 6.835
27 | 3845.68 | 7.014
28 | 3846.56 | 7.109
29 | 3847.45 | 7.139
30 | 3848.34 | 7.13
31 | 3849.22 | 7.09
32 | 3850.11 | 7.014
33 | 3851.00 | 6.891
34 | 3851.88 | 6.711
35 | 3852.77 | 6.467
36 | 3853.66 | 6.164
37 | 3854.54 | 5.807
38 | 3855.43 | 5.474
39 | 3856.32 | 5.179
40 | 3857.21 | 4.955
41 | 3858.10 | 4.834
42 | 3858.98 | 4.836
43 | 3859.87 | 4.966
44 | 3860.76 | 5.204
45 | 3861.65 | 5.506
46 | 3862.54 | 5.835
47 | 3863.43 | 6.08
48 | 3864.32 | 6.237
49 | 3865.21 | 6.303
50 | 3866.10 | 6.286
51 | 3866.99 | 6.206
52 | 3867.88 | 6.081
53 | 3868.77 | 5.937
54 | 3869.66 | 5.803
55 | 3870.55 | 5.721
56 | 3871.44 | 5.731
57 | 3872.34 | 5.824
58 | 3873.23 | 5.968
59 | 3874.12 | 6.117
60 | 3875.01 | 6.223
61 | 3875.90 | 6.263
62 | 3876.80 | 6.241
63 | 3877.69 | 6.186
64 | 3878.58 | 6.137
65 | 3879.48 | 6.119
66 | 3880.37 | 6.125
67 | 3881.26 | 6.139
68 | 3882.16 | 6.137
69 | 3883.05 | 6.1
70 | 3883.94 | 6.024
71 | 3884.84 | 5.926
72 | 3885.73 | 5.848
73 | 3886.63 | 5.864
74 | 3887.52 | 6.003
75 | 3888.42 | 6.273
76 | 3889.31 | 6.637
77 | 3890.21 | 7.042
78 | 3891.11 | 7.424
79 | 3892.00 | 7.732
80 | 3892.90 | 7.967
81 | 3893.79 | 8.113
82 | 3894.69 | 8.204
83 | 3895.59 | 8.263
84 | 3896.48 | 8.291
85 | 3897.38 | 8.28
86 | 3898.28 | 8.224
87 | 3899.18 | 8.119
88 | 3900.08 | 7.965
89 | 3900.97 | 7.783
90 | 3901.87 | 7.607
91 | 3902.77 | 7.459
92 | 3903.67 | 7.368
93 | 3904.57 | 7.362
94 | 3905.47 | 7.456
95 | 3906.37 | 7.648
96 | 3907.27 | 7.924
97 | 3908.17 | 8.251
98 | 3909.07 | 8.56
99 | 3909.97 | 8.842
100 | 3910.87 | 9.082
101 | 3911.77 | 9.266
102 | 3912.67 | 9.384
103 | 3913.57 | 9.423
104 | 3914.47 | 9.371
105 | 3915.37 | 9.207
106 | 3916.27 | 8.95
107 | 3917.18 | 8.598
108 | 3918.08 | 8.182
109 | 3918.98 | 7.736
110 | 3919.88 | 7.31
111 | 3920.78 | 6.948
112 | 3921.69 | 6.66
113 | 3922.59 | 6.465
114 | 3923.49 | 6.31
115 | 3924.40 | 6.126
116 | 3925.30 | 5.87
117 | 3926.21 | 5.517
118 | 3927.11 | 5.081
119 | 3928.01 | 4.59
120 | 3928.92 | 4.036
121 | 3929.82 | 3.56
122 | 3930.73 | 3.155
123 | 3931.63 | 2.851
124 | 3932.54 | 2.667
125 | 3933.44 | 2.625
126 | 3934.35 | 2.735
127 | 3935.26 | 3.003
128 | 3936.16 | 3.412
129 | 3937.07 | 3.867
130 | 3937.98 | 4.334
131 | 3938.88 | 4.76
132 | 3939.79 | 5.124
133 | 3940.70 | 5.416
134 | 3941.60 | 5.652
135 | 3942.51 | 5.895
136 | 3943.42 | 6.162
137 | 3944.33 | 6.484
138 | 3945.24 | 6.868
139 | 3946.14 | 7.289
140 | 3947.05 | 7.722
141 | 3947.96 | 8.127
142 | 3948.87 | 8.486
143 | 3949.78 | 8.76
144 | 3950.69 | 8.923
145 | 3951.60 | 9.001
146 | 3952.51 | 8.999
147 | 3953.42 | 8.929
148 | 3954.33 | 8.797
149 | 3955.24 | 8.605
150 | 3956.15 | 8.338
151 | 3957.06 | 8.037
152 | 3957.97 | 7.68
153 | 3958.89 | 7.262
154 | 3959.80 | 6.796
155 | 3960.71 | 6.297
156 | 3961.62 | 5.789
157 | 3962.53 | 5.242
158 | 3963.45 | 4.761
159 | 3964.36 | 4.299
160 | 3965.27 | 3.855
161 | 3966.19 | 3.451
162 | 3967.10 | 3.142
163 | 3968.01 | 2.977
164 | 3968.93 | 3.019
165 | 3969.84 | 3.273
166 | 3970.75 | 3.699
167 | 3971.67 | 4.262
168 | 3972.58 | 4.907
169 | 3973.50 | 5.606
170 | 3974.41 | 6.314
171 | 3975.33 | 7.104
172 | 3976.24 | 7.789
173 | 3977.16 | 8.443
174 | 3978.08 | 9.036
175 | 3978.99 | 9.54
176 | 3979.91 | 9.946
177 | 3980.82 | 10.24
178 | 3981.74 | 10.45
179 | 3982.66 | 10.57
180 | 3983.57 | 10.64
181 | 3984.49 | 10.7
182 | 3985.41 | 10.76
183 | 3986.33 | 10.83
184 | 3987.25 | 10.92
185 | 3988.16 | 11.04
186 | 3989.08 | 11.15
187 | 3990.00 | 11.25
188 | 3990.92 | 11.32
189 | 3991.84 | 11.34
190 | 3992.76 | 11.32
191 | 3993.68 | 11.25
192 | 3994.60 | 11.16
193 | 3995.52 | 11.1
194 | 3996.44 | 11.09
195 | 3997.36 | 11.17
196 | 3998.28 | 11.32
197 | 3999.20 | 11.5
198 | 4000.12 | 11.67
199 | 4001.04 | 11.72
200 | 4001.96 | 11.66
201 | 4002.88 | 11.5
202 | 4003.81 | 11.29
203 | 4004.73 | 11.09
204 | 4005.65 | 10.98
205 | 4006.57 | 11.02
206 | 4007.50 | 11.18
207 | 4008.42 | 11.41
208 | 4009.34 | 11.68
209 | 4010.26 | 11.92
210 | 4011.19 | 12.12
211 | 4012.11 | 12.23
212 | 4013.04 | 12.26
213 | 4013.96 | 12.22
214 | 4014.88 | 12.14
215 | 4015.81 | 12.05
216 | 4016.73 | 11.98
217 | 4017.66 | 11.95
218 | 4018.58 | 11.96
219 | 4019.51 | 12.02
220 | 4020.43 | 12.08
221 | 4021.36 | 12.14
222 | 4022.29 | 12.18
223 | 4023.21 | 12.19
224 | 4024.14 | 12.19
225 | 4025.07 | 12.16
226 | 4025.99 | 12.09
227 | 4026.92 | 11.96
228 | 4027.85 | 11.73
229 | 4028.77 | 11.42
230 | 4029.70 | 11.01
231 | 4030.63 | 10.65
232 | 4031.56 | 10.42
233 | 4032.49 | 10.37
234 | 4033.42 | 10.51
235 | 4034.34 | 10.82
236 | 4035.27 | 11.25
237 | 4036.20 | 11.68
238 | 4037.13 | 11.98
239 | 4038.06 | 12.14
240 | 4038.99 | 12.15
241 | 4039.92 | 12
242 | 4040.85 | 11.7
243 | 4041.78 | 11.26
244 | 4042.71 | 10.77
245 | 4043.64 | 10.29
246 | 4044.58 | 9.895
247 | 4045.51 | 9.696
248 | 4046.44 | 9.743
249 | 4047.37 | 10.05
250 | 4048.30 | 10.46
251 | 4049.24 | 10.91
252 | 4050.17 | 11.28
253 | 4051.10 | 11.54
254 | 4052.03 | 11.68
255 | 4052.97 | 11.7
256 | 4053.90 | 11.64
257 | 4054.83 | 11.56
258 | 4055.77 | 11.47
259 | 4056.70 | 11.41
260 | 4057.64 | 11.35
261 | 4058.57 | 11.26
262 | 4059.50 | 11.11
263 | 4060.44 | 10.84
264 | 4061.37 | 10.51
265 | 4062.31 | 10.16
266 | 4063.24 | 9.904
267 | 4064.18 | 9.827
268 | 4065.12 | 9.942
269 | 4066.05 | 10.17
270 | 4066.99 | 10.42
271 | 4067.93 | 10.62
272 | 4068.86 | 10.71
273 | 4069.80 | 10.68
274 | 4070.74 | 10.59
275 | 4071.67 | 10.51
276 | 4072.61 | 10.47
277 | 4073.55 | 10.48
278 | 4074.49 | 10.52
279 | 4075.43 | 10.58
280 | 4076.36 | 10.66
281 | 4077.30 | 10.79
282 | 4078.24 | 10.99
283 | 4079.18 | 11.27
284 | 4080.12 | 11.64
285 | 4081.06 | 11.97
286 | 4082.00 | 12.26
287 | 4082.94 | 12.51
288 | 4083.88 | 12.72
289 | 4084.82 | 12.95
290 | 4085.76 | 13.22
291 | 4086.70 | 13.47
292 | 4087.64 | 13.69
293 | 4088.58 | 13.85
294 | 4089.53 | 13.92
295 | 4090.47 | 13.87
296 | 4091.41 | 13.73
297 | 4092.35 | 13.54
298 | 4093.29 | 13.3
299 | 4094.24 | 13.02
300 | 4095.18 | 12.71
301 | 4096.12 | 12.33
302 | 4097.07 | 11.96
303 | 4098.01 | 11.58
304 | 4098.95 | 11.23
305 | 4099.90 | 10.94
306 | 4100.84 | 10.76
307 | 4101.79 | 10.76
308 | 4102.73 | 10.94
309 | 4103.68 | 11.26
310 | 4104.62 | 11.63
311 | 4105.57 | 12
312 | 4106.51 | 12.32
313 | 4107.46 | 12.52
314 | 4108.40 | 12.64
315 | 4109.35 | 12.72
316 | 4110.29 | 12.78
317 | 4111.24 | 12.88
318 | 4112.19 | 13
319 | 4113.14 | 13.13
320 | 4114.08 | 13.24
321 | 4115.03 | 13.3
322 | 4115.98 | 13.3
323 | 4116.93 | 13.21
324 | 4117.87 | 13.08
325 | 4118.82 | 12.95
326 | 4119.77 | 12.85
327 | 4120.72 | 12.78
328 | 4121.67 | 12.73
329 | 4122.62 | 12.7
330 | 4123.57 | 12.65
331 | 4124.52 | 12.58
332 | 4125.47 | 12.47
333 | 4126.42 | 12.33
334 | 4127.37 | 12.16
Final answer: 1.93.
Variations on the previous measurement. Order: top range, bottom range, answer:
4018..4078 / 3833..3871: 2.14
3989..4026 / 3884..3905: 1.68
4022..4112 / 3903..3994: 1.71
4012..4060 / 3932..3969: 2.00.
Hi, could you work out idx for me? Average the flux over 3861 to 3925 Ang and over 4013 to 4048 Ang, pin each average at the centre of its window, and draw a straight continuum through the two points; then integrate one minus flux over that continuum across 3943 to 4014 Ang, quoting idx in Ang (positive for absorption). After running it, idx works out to 7.48 Ang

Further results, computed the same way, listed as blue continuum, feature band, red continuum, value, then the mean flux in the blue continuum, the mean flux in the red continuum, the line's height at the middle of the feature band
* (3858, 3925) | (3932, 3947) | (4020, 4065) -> 6.3 Ang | 7.01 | 11.2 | 8.33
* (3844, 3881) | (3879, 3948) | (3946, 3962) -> 4.6 Ang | 6.1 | 8.01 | 7.16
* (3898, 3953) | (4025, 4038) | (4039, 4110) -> -1.5 Ang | 6.72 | 11.5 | 10.1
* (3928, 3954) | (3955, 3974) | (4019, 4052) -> 4.6 Ang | 5.67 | 11.3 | 7.07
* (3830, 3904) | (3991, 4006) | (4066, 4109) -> -2.8 Ang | 6.15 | 11.9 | 9.55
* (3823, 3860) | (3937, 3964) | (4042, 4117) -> 3.9 Ang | 5.21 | 11.6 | 8.15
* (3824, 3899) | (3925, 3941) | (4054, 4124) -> 7.8 Ang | 5.88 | 11.9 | 7.78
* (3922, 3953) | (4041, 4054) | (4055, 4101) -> -0.6 Ang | 5.6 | 11.6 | 10.3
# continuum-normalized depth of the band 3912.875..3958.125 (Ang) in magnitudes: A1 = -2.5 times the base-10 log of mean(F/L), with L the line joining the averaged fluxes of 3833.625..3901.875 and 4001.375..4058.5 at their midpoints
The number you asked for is 0.28 mag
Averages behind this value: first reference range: 6.22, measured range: 6.46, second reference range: 11.4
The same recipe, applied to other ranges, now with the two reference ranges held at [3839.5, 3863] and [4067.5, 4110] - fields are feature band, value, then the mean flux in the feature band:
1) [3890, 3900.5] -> -0.13 mag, 7.99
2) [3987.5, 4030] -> -0.17 mag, 11.6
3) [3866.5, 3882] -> 0.09 mag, 6.05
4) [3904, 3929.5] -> 0.02 mag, 7.48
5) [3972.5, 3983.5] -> 0.08 mag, 8.53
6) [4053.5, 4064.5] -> 0.03 mag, 10.9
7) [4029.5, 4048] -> -0.02 mag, 10.9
